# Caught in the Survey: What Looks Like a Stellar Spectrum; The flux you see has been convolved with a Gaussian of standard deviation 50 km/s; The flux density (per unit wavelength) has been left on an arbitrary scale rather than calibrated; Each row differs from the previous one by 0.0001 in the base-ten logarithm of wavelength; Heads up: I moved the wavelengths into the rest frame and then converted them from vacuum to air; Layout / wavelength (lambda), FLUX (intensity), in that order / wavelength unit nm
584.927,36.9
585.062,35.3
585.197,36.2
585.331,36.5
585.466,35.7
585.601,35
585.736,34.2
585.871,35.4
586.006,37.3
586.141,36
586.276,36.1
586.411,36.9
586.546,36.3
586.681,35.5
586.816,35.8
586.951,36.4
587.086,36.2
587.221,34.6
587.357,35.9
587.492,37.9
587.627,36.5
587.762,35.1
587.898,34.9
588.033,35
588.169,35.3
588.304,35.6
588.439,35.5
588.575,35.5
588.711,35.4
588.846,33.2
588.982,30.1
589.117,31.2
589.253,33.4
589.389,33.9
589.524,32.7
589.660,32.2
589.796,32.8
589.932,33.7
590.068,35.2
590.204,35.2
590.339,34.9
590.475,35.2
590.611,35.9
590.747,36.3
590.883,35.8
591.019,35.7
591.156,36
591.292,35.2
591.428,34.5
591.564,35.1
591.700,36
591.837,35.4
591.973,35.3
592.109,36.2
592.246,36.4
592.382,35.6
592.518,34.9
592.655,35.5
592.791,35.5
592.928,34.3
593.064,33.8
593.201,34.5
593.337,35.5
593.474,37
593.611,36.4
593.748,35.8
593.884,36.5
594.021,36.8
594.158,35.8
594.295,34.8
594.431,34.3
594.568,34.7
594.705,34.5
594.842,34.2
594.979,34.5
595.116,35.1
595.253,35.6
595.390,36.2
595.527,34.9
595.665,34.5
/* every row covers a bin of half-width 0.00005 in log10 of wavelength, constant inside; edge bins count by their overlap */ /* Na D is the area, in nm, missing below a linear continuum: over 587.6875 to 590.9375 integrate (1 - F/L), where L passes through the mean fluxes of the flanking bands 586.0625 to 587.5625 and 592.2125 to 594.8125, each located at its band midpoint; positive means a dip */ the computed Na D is 0.139 nm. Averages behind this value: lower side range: 36.2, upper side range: 35.4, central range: 34.3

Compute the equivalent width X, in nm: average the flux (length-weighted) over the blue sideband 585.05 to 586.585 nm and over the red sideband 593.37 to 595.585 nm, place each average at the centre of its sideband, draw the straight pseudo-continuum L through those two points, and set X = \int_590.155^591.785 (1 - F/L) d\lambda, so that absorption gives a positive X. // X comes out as 0.01 nm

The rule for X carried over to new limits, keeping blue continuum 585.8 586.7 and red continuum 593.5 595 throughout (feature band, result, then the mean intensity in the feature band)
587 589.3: 0.08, 34.8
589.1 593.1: 0.10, 34.8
